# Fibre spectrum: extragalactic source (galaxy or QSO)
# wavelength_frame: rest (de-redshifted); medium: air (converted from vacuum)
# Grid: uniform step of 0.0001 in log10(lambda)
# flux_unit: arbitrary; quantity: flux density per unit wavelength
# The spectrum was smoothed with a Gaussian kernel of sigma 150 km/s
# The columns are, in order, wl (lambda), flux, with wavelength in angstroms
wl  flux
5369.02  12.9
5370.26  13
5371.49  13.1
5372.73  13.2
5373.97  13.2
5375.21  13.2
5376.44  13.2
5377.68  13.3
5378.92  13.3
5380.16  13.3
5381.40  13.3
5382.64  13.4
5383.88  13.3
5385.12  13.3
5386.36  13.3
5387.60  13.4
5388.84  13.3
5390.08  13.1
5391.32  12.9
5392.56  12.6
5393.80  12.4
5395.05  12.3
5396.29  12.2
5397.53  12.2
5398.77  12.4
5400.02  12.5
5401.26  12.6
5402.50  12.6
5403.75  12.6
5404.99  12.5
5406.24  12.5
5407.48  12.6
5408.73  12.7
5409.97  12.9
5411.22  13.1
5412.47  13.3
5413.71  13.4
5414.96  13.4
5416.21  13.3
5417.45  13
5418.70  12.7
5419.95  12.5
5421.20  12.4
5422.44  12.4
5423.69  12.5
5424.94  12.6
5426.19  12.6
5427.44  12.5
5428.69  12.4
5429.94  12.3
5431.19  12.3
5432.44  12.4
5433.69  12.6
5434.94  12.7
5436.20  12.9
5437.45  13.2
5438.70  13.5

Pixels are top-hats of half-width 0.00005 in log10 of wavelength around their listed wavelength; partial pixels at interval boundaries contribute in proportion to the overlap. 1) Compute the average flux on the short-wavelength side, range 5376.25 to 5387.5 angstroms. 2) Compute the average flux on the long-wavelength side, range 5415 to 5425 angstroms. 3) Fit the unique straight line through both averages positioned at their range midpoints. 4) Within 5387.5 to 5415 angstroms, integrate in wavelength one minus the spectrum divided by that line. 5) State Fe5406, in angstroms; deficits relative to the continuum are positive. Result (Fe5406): 0.6 angstroms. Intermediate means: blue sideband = 13.3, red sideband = 12.7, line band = 12.7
